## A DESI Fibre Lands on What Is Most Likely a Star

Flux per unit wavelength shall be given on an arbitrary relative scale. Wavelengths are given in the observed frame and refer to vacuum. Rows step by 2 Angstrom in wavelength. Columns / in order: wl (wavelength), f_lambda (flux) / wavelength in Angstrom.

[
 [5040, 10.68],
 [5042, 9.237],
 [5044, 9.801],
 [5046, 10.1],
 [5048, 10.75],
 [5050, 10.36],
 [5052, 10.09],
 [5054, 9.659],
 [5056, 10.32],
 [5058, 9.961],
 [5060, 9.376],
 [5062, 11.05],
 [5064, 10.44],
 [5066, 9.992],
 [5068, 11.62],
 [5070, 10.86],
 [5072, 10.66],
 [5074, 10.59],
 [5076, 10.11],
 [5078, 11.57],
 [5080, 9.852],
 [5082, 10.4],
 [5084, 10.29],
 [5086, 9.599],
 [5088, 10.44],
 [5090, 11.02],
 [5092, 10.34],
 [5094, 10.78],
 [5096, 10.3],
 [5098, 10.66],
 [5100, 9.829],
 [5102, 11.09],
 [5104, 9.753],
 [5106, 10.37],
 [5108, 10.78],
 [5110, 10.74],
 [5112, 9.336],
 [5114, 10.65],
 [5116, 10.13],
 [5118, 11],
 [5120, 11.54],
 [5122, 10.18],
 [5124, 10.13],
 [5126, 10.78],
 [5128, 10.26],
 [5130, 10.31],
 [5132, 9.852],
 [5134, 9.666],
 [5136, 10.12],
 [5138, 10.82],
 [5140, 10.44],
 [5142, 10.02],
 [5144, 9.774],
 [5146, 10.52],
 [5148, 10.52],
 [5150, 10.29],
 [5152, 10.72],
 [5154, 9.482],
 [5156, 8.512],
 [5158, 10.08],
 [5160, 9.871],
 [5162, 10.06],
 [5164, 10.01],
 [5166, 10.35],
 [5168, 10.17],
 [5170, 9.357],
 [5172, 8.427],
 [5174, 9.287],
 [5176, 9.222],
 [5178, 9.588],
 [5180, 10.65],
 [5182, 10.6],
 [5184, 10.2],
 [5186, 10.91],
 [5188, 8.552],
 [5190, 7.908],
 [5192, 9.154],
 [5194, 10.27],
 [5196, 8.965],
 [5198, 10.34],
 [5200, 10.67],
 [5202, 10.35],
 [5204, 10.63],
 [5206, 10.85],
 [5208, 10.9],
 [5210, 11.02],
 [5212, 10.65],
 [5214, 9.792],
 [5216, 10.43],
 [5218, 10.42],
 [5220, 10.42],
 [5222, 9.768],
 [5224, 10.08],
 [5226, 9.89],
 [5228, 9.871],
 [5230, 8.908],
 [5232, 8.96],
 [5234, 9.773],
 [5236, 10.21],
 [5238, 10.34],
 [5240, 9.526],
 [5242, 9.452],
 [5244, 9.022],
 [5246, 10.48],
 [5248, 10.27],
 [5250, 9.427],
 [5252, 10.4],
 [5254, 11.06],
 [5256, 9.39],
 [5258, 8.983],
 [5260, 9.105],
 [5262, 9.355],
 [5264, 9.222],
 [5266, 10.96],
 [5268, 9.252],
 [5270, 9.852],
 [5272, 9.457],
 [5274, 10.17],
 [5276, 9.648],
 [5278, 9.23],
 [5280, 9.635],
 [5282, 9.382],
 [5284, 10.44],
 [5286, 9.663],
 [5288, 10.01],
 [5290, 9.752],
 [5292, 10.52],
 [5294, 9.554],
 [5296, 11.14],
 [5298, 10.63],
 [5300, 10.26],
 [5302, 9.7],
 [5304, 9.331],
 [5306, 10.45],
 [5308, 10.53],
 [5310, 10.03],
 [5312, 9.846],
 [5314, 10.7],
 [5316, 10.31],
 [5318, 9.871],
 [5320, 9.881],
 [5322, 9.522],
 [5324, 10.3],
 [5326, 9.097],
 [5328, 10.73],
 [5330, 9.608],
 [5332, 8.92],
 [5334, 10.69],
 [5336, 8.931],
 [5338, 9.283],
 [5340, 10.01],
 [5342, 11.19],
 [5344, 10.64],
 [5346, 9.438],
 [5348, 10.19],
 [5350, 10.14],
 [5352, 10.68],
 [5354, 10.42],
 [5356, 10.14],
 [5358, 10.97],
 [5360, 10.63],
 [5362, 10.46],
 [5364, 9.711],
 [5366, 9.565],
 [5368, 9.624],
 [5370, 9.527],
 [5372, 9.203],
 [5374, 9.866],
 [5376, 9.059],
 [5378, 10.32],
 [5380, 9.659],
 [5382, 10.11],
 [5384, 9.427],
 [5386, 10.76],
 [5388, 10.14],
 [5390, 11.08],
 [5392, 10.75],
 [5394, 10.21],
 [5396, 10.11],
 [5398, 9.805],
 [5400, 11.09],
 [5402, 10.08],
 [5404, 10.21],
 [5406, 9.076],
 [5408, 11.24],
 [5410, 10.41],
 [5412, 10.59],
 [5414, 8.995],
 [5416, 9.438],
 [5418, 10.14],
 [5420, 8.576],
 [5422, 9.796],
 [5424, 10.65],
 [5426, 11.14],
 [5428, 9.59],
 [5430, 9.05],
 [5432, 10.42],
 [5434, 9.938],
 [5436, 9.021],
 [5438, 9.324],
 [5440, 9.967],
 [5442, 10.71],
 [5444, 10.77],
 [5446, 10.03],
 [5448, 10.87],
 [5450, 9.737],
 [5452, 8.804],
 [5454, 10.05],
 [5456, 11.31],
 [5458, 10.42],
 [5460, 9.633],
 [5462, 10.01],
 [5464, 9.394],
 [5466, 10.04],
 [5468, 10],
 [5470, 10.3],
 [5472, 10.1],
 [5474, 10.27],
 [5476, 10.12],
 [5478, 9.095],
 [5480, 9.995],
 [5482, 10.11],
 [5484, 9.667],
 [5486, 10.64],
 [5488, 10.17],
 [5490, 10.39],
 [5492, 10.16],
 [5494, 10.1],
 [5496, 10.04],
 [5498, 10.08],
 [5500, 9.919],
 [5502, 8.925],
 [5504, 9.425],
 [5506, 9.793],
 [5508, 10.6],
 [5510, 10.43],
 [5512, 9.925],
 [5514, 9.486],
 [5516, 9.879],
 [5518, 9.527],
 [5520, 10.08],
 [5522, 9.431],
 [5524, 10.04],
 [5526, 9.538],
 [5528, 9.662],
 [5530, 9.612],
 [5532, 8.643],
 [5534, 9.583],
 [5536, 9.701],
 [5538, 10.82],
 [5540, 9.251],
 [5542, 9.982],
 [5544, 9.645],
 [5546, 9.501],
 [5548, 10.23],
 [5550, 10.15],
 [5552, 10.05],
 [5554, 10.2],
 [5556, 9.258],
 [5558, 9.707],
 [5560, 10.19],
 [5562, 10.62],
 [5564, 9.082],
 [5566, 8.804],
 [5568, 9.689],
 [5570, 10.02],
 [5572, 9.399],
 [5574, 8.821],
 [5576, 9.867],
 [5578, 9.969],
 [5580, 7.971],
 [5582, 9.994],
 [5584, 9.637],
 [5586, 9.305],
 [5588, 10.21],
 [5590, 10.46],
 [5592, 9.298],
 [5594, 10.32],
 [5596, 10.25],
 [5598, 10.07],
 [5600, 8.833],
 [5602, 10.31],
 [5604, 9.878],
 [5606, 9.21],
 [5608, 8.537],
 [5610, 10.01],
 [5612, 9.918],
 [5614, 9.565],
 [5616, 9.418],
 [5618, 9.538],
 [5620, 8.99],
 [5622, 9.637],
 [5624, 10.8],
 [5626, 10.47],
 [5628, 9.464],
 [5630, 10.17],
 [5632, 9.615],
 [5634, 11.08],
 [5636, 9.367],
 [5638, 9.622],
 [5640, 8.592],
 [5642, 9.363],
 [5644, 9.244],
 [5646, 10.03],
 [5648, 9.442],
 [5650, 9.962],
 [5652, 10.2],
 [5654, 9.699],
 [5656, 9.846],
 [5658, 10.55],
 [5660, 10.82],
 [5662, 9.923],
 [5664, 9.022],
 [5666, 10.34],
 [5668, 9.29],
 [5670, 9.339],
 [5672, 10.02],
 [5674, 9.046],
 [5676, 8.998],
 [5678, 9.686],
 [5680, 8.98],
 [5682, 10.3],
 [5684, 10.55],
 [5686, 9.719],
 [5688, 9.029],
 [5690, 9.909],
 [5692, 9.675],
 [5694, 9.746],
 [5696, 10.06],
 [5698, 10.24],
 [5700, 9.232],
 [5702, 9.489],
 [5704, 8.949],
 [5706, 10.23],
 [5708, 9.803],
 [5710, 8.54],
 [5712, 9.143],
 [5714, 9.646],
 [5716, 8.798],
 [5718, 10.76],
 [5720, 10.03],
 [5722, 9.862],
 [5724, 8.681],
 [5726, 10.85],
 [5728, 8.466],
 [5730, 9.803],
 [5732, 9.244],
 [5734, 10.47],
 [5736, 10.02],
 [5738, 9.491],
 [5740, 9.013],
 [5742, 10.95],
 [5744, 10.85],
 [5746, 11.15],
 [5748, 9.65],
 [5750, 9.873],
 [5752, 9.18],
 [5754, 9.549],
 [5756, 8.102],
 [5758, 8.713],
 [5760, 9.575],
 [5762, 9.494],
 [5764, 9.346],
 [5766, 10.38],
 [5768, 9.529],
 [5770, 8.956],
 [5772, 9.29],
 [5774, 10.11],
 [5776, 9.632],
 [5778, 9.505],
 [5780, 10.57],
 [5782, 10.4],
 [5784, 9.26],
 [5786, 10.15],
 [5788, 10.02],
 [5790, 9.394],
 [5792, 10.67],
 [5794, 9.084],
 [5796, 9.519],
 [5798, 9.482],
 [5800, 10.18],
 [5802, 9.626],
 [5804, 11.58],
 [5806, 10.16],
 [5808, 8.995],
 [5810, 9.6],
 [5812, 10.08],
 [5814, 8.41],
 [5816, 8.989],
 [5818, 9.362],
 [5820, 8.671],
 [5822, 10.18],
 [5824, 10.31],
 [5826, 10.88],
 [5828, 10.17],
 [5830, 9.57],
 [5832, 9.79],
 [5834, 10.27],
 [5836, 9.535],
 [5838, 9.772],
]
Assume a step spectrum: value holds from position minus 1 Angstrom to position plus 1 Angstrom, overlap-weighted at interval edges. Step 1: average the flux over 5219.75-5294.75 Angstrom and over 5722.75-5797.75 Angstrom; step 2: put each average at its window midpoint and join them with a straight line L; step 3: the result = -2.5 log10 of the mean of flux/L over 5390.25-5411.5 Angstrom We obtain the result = -0.06 mag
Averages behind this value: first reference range 9.77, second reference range 9.7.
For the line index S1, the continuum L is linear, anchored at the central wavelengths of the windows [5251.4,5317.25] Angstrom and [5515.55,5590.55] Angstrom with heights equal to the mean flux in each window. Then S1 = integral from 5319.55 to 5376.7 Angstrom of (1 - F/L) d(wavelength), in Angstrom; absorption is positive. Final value -0.42 Angstrom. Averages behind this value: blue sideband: 9.94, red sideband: 9.69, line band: 9.95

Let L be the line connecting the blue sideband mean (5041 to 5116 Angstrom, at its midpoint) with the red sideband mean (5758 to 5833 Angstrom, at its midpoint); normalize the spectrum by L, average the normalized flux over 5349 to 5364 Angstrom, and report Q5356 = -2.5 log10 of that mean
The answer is -0.03 mag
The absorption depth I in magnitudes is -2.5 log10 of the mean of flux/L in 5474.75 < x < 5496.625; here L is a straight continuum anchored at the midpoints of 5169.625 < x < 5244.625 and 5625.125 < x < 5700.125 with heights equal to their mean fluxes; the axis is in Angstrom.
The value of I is -0.03 mag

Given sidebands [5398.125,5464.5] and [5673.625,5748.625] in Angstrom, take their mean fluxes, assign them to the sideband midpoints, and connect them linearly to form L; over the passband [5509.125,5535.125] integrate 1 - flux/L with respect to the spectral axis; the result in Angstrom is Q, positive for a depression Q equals 0.6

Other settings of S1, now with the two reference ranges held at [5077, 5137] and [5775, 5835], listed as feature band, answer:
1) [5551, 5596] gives 1.4 Angstrom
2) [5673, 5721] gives 1.5 Angstrom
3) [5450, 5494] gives 0.3 Angstrom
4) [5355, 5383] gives 0.7 Angstrom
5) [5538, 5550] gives 0.2 Angstrom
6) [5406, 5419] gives 0.1 Angstrom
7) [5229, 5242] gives 0.9 Angstrom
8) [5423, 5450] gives 0.1 Angstrom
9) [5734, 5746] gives -0.4 Angstrom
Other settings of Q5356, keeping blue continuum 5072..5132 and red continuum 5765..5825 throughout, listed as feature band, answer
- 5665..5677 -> 0.04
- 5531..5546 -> 0.04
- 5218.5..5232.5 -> 0.06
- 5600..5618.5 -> 0.04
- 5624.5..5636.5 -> -0.02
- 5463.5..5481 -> 0.01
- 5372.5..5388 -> 0.03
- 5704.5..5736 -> 0.02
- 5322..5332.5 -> 0.05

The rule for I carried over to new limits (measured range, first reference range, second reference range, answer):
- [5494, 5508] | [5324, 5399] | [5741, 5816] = 0.02 mag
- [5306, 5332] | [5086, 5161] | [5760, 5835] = 0.01 mag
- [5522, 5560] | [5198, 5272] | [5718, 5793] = 0.01 mag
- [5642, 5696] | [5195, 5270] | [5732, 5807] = 0.01 mag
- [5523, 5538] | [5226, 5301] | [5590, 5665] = 0.02 mag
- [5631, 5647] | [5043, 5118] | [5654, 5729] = 0.01 mag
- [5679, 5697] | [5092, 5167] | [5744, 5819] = 0.00 mag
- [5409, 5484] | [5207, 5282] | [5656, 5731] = -0.02 mag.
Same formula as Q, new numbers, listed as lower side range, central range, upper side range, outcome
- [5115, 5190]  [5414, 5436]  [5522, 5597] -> 0.1 Angstrom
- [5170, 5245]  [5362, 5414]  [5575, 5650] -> -1.3 Angstrom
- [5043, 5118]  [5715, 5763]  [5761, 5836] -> 0.6 Angstrom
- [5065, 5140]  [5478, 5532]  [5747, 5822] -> 0.4 Angstrom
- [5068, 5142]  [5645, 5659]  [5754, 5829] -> -0.2 Angstrom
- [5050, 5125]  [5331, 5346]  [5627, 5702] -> 0.3 Angstrom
